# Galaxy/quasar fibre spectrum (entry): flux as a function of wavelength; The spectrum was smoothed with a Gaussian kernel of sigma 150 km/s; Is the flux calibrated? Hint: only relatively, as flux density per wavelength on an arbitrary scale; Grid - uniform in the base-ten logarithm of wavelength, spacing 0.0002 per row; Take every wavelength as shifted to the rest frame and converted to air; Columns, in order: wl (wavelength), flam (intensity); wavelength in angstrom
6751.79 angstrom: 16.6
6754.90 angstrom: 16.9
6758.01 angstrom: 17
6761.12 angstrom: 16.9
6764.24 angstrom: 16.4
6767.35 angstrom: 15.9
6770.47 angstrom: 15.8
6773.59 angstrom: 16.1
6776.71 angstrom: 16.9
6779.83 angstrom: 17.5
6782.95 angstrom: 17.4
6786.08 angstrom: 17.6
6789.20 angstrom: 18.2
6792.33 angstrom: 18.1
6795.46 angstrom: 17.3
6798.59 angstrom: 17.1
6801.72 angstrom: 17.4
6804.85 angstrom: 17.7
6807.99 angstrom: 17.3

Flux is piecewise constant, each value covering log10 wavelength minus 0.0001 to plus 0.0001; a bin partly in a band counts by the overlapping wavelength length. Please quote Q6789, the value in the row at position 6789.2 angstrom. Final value 18.2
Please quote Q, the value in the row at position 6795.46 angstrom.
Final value 17.3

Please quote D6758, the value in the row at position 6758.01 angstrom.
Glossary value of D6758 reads 17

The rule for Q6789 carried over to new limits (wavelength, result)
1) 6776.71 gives 16.9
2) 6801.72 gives 17.4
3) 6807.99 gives 17.3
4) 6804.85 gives 17.7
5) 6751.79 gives 16.6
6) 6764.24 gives 16.4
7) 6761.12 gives 16.9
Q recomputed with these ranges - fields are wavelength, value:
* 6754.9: 16.9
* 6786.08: 17.6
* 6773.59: 16.1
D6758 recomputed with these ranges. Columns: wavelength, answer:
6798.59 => 17.1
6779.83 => 17.5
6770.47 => 15.8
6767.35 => 15.9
